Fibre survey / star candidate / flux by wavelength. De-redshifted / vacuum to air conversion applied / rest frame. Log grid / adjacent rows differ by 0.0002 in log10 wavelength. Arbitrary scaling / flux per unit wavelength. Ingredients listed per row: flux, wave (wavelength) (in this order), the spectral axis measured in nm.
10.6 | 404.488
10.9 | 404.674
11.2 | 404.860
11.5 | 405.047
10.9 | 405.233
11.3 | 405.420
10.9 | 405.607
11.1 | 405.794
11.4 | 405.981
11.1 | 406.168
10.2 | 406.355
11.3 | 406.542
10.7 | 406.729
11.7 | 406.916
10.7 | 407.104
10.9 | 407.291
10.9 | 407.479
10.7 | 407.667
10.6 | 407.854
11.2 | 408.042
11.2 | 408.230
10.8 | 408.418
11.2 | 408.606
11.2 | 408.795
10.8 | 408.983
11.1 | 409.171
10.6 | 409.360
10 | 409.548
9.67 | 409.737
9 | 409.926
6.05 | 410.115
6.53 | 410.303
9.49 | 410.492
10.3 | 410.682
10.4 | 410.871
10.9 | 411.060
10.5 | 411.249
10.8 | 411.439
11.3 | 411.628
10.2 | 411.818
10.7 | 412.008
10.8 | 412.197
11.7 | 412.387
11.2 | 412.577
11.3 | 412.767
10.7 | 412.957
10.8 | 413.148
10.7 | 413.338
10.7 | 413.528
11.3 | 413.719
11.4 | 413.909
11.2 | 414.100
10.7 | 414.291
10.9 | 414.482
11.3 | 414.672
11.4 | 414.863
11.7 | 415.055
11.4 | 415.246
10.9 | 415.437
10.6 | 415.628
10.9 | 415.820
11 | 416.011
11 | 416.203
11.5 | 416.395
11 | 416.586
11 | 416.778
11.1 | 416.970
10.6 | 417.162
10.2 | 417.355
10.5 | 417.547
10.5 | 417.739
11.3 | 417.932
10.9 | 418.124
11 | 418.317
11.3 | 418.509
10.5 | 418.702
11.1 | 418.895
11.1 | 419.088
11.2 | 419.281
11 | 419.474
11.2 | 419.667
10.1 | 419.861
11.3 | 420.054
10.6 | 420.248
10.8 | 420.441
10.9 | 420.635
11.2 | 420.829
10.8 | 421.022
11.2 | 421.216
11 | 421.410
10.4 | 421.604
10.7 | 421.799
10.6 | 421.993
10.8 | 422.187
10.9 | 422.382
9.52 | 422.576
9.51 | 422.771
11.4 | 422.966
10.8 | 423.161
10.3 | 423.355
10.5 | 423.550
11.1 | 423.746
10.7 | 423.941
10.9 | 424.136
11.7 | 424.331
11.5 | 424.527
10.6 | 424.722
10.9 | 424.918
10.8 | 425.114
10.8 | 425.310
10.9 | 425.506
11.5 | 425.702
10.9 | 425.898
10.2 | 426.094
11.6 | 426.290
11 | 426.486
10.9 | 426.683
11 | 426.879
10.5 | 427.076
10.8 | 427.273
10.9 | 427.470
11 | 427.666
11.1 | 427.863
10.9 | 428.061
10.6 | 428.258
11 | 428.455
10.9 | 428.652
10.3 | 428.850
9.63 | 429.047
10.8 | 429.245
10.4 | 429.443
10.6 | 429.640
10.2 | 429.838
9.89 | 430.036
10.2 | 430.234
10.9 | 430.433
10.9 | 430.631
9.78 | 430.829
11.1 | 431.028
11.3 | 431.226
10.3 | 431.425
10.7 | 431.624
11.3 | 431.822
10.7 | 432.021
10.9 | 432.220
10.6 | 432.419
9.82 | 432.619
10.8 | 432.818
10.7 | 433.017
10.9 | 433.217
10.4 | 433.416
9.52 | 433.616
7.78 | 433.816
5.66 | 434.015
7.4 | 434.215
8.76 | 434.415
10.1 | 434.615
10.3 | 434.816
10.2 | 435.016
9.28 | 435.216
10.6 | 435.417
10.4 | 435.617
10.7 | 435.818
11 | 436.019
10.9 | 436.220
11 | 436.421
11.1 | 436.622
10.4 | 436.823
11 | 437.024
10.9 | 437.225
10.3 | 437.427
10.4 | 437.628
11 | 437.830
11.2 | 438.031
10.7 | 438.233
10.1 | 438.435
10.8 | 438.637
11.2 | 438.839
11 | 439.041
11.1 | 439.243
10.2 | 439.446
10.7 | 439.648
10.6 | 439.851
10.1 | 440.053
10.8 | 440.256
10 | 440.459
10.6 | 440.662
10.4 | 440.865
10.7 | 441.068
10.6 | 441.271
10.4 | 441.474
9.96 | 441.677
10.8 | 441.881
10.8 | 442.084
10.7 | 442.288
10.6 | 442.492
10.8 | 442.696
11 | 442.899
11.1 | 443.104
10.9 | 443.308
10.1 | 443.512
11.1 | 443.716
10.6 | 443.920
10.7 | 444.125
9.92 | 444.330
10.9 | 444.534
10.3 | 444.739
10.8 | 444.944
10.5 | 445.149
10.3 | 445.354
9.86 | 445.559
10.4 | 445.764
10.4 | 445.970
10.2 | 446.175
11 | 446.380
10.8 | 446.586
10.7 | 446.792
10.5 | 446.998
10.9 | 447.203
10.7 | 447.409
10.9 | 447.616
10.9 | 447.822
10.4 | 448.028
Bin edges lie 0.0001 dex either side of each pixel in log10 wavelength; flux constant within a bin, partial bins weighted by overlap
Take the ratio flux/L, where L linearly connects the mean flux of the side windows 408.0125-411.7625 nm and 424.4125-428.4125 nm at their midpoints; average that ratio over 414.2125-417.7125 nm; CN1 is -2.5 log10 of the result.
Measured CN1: -0.06 mag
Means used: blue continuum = 10.1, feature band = 11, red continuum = 10.9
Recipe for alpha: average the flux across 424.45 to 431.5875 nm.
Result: 10.7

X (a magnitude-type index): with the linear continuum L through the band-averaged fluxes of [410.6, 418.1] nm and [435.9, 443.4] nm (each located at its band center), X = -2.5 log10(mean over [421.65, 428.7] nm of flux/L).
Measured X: 0.00 mag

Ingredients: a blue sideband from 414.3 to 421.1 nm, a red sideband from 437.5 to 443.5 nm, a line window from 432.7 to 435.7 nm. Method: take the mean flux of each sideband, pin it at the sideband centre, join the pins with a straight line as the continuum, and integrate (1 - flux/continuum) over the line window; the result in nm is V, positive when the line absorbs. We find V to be 0.34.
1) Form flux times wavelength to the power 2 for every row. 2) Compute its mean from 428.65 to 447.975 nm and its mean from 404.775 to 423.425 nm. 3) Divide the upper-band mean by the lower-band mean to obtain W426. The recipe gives 1.1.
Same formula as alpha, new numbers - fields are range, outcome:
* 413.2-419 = 11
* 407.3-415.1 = 10.6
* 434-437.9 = 10.2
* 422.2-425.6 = 10.8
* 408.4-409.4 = 11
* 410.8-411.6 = 10.7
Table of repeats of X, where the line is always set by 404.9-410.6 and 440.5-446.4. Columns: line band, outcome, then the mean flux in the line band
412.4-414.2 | -0.06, 11.1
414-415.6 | -0.07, 11.2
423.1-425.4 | -0.04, 10.9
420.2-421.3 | -0.04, 10.9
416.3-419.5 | -0.04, 10.9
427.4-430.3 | 0.00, 10.6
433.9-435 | 0.22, 8.57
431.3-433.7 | 0.00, 10.6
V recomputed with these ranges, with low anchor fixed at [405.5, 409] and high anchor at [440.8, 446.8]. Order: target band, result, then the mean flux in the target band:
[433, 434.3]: 0.229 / 8.81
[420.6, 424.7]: 0.013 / 10.8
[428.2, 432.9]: 0.069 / 10.6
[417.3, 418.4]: 0.012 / 10.8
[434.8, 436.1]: 0.039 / 10.3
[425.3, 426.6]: -0.027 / 11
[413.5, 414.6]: -0.015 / 11.1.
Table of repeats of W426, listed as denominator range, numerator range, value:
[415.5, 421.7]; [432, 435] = 0.94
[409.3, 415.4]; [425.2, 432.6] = 1.10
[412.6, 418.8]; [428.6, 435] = 0.99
